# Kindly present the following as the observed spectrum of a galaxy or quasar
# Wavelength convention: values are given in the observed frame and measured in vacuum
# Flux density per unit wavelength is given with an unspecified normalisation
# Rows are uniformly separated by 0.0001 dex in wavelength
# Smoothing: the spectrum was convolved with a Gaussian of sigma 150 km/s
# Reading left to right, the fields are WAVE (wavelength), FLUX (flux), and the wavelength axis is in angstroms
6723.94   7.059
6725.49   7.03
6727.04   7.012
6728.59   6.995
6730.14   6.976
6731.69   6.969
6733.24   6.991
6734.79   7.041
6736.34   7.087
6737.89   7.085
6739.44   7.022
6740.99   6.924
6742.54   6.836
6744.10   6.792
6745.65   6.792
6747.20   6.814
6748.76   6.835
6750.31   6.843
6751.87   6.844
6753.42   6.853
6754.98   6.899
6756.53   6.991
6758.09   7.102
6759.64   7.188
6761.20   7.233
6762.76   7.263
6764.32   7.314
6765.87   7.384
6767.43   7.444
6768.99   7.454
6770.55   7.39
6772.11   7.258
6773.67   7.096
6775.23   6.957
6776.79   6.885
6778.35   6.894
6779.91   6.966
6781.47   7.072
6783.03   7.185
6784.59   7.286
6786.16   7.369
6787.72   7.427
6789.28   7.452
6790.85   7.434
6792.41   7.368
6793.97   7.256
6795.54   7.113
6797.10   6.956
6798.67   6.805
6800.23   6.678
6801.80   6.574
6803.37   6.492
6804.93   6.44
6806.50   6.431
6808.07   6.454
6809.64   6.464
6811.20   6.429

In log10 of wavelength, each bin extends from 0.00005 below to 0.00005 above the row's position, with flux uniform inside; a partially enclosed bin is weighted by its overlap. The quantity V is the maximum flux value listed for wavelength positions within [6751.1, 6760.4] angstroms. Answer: 7.188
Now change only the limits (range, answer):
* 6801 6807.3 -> 6.574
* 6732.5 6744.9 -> 7.087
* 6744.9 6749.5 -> 6.835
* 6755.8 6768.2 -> 7.444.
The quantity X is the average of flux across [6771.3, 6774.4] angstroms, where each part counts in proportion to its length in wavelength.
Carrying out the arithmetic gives 7.18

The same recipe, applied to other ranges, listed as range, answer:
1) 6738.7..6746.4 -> 6.87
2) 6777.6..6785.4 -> 7.08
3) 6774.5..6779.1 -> 6.91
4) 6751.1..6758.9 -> 6.95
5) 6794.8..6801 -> 6.89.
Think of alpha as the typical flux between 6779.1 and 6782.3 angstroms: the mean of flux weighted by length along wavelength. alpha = 7.03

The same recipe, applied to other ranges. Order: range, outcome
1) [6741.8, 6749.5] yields 6.81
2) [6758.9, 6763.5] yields 7.22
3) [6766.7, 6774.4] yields 7.33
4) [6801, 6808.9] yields 6.47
